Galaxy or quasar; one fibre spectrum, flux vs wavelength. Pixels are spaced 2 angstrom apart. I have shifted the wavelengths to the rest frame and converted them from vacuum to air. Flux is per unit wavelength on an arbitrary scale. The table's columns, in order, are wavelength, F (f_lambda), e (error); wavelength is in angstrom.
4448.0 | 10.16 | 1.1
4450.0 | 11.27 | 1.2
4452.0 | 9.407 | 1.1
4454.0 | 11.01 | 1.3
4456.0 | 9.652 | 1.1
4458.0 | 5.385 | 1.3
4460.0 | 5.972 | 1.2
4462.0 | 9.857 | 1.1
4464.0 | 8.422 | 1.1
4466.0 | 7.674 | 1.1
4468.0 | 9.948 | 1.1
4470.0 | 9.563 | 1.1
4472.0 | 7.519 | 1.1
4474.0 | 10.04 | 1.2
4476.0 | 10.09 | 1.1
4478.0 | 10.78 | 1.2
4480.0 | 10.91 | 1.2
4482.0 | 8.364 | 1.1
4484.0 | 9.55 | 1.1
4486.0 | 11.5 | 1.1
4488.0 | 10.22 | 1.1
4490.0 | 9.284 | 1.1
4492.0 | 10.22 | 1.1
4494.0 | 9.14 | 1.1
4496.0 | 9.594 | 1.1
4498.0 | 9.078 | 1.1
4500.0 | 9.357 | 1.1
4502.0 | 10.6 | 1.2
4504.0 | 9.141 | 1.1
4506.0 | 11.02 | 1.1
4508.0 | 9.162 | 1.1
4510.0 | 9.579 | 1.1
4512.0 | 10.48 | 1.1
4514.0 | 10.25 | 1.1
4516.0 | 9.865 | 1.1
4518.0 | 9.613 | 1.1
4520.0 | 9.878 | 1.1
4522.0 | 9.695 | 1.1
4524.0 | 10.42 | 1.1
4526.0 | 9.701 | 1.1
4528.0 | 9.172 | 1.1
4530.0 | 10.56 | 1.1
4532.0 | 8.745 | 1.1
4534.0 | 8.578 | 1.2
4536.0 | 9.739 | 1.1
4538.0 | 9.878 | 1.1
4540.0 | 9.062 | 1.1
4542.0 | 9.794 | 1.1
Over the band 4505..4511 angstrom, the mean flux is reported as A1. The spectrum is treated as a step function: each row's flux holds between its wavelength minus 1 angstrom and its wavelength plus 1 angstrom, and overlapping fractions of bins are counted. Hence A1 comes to 9.92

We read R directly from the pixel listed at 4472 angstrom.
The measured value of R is 7.519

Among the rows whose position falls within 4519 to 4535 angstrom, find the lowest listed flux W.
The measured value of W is 8.578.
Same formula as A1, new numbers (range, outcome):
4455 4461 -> 7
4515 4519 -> 9.74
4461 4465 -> 9.14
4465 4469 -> 8.81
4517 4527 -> 9.86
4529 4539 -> 9.5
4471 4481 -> 9.87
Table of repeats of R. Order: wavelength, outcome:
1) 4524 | 10.42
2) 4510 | 9.579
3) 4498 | 9.078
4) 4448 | 10.16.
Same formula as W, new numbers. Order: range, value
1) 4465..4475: 7.519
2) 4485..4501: 9.078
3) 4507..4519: 9.162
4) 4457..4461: 5.385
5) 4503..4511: 9.141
